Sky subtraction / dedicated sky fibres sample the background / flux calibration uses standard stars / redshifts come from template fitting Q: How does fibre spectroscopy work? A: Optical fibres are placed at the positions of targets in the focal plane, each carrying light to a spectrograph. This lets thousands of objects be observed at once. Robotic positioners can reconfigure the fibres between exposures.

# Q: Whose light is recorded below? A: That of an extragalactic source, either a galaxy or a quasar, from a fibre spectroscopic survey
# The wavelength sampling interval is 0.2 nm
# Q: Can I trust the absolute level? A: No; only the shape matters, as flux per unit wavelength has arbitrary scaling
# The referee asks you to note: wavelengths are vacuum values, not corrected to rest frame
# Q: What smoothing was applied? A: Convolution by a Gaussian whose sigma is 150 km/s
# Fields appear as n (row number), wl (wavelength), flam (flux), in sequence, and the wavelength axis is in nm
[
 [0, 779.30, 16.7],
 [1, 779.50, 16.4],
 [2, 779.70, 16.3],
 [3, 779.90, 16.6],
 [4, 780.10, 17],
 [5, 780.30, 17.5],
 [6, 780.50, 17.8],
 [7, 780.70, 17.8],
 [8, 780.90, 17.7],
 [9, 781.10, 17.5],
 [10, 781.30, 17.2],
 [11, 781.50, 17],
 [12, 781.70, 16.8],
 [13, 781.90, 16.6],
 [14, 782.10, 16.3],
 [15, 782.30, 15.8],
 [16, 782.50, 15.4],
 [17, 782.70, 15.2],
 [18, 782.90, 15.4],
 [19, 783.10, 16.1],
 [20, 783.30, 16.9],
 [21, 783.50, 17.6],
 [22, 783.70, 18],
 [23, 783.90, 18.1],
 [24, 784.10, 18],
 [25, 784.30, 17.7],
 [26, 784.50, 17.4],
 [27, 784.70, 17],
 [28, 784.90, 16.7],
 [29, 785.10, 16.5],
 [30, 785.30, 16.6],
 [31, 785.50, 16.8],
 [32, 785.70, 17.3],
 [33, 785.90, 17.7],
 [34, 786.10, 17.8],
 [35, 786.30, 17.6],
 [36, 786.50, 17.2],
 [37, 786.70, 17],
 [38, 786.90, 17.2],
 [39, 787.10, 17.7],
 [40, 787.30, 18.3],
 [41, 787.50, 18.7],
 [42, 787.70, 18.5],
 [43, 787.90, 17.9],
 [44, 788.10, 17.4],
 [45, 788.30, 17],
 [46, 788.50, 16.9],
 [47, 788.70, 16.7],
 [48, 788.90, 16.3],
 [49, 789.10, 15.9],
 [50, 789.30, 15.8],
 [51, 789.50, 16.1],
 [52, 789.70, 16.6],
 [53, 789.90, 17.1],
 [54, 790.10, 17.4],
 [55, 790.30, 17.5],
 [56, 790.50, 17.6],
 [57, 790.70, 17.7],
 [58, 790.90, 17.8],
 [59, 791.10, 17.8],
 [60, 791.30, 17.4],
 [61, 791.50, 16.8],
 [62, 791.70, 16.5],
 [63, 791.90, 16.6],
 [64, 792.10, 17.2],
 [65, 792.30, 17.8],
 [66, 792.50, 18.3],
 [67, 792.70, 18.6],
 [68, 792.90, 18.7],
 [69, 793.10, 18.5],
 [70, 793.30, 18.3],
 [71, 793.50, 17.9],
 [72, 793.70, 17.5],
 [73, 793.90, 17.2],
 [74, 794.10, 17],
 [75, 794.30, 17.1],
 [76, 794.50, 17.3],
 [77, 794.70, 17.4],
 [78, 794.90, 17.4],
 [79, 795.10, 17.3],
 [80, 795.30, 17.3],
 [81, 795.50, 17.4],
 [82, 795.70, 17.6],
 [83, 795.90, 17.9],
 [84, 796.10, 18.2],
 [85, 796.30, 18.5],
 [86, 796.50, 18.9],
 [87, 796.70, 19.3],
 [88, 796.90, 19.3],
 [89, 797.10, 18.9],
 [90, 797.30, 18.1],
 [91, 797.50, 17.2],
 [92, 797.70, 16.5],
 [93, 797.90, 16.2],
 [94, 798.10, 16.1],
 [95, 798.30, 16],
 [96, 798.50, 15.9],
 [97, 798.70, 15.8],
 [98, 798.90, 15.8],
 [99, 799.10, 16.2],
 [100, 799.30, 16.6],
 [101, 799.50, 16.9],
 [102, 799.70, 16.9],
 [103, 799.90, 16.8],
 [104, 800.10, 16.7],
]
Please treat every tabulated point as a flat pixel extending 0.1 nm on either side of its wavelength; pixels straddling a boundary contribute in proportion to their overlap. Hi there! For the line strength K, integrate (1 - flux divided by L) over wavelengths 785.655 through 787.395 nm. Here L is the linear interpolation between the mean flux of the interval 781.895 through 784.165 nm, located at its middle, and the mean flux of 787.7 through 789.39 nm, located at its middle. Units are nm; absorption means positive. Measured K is -0.08 nm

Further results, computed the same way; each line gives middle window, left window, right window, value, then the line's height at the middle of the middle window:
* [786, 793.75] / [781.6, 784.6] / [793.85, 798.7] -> -0.14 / 17.1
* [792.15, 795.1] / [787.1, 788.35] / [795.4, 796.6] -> 0.05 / 18.1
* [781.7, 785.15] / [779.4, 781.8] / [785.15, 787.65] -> 0.11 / 17.3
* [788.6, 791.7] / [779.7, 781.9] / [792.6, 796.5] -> 0.11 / 17.6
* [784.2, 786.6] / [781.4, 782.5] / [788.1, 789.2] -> -0.10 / 16.5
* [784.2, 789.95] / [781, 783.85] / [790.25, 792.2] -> -0.07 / 17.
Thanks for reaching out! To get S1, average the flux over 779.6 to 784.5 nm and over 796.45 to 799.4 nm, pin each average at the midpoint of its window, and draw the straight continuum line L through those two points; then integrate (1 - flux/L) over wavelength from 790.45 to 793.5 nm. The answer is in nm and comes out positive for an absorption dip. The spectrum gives -0.12 nm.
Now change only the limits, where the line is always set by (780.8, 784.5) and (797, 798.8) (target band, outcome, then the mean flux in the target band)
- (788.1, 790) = 0.03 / 16.5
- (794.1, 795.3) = -0.04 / 17.3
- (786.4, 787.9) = -0.09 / 17.8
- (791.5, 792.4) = -0.01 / 17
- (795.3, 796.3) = -0.06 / 17.8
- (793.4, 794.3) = -0.03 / 17.4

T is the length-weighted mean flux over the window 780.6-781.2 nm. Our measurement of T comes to 17.7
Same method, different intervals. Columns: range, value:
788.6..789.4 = 16.2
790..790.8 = 17.6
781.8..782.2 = 16.4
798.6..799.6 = 16.3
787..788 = 18.2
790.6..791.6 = 17.5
